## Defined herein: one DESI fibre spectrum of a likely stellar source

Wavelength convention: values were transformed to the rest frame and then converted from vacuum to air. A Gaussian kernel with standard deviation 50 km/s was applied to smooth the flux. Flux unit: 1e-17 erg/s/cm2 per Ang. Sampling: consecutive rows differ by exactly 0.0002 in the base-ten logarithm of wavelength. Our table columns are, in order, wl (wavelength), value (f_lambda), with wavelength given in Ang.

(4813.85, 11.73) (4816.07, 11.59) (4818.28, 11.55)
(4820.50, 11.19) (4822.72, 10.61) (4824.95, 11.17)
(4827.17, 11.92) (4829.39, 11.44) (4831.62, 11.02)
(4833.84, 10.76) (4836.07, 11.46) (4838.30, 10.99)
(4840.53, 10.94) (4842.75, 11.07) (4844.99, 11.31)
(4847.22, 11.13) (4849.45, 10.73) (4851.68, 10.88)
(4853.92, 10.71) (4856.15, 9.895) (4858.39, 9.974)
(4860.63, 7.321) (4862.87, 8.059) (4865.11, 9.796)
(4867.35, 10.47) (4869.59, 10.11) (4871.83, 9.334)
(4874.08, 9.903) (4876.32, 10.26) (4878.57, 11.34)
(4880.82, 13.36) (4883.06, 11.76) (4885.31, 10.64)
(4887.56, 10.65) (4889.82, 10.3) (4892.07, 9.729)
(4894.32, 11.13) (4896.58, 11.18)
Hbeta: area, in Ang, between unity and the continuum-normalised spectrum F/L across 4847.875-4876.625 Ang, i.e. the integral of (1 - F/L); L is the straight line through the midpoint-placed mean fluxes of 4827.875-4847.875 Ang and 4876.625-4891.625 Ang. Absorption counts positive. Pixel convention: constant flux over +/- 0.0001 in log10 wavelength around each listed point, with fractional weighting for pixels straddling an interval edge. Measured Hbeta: 3.5 Ang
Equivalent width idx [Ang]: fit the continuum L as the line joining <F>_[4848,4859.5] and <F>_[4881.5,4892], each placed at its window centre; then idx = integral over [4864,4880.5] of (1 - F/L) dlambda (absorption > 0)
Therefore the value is 0.5 Ang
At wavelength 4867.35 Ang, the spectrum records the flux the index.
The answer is 10.47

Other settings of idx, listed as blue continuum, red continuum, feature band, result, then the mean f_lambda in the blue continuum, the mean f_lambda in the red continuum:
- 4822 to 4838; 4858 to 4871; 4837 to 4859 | -1.3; 11.2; 9.25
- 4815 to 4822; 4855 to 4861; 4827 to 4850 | -1.8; 11.4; 9.29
